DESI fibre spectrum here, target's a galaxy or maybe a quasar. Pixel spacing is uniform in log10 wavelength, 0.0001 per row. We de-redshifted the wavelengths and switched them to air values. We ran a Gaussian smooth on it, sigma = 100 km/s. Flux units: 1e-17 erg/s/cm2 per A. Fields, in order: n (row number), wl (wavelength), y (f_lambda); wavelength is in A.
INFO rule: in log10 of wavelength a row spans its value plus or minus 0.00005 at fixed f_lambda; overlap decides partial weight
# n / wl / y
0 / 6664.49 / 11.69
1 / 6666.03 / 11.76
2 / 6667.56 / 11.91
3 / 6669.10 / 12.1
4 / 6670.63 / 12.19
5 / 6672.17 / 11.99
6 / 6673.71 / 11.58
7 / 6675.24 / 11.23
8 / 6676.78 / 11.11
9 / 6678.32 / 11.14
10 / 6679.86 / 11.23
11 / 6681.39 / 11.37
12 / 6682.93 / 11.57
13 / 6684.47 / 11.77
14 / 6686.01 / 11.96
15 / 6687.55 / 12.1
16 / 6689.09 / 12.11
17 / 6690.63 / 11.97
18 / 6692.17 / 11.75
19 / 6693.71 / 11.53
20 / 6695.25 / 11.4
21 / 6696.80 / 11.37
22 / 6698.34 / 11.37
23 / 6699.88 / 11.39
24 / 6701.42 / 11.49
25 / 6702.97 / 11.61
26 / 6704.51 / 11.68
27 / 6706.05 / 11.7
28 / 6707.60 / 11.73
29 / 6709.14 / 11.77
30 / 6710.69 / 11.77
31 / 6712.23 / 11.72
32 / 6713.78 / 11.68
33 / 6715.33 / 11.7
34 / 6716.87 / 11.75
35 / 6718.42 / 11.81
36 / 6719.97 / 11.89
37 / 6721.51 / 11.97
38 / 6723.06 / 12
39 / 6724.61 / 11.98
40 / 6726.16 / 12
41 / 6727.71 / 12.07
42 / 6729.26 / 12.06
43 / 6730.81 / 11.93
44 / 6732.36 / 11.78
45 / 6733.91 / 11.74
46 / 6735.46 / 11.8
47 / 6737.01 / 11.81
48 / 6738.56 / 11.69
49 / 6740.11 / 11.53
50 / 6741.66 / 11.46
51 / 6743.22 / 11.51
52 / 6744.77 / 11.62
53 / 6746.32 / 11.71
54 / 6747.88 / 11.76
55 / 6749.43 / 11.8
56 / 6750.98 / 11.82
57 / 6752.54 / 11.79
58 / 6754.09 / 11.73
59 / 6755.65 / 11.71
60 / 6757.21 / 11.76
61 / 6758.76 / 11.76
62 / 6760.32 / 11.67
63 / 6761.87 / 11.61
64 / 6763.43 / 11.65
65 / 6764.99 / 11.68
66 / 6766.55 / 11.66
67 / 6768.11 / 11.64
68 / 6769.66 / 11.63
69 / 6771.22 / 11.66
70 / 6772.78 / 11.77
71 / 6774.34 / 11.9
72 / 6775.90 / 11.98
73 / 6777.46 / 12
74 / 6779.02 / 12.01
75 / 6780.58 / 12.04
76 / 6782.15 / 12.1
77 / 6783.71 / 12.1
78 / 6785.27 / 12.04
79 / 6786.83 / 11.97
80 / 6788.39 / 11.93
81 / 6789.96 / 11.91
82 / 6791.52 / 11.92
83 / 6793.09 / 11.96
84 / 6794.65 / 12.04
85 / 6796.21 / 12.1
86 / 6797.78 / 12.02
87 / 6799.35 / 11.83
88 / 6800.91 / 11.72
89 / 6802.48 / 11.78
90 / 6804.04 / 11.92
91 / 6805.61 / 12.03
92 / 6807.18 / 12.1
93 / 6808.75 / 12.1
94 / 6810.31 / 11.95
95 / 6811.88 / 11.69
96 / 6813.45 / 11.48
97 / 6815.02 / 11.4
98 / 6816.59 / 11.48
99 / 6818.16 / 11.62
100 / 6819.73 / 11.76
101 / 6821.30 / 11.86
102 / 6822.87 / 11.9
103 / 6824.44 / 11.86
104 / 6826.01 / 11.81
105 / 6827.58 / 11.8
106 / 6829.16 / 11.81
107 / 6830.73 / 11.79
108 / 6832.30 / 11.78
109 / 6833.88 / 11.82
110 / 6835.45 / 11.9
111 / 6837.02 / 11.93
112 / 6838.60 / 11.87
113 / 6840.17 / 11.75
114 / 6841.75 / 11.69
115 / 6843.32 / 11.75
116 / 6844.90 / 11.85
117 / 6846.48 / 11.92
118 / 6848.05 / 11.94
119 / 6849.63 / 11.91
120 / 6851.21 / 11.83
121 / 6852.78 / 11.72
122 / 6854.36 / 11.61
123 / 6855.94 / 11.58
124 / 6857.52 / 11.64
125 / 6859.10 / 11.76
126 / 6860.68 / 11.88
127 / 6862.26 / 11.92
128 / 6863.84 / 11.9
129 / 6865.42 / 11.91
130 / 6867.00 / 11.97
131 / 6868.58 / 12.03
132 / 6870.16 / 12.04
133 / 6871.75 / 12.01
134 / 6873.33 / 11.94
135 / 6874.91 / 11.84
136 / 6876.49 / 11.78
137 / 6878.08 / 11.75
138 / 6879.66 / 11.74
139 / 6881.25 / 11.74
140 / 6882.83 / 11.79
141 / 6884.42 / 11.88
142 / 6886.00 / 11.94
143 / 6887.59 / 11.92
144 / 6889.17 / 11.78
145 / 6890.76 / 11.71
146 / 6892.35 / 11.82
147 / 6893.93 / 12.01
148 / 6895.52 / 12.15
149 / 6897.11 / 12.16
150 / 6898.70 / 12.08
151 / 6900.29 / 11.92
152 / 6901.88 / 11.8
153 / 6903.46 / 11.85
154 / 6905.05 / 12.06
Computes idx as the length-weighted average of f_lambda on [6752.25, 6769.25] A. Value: 11.7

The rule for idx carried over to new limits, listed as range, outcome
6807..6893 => 11.8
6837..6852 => 11.8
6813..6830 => 11.7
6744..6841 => 11.8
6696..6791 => 11.8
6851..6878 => 11.8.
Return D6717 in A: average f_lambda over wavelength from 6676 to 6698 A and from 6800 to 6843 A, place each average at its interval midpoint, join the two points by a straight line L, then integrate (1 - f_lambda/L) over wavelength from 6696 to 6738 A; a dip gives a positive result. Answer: -0.4 A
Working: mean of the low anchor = 11.6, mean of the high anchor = 11.8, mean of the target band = 11.8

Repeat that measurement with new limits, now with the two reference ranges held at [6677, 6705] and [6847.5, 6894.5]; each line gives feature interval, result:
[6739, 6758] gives 0.0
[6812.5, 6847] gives 0.1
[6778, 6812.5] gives -0.7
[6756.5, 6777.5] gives -0.1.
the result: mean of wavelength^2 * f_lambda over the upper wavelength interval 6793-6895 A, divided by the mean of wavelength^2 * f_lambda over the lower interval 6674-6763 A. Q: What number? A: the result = 1.05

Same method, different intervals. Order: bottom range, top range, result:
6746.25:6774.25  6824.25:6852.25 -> 1.03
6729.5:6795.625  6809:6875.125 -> 1.02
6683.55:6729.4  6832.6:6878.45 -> 1.05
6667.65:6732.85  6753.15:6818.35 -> 1.04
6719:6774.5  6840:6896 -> 1.04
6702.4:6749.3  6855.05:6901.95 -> 1.06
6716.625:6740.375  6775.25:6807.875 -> 1.03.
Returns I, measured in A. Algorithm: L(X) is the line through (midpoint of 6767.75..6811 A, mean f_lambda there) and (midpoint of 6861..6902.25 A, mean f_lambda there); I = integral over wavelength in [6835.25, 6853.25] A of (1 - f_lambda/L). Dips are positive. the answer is 0.1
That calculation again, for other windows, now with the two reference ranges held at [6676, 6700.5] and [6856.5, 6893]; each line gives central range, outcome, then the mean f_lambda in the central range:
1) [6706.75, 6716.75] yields -0.1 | 11.7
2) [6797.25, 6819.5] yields -0.1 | 11.8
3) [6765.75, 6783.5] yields -0.2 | 11.9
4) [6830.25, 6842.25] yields 0.0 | 11.8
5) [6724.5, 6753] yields -0.3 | 11.8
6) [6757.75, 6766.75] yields 0.0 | 11.7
